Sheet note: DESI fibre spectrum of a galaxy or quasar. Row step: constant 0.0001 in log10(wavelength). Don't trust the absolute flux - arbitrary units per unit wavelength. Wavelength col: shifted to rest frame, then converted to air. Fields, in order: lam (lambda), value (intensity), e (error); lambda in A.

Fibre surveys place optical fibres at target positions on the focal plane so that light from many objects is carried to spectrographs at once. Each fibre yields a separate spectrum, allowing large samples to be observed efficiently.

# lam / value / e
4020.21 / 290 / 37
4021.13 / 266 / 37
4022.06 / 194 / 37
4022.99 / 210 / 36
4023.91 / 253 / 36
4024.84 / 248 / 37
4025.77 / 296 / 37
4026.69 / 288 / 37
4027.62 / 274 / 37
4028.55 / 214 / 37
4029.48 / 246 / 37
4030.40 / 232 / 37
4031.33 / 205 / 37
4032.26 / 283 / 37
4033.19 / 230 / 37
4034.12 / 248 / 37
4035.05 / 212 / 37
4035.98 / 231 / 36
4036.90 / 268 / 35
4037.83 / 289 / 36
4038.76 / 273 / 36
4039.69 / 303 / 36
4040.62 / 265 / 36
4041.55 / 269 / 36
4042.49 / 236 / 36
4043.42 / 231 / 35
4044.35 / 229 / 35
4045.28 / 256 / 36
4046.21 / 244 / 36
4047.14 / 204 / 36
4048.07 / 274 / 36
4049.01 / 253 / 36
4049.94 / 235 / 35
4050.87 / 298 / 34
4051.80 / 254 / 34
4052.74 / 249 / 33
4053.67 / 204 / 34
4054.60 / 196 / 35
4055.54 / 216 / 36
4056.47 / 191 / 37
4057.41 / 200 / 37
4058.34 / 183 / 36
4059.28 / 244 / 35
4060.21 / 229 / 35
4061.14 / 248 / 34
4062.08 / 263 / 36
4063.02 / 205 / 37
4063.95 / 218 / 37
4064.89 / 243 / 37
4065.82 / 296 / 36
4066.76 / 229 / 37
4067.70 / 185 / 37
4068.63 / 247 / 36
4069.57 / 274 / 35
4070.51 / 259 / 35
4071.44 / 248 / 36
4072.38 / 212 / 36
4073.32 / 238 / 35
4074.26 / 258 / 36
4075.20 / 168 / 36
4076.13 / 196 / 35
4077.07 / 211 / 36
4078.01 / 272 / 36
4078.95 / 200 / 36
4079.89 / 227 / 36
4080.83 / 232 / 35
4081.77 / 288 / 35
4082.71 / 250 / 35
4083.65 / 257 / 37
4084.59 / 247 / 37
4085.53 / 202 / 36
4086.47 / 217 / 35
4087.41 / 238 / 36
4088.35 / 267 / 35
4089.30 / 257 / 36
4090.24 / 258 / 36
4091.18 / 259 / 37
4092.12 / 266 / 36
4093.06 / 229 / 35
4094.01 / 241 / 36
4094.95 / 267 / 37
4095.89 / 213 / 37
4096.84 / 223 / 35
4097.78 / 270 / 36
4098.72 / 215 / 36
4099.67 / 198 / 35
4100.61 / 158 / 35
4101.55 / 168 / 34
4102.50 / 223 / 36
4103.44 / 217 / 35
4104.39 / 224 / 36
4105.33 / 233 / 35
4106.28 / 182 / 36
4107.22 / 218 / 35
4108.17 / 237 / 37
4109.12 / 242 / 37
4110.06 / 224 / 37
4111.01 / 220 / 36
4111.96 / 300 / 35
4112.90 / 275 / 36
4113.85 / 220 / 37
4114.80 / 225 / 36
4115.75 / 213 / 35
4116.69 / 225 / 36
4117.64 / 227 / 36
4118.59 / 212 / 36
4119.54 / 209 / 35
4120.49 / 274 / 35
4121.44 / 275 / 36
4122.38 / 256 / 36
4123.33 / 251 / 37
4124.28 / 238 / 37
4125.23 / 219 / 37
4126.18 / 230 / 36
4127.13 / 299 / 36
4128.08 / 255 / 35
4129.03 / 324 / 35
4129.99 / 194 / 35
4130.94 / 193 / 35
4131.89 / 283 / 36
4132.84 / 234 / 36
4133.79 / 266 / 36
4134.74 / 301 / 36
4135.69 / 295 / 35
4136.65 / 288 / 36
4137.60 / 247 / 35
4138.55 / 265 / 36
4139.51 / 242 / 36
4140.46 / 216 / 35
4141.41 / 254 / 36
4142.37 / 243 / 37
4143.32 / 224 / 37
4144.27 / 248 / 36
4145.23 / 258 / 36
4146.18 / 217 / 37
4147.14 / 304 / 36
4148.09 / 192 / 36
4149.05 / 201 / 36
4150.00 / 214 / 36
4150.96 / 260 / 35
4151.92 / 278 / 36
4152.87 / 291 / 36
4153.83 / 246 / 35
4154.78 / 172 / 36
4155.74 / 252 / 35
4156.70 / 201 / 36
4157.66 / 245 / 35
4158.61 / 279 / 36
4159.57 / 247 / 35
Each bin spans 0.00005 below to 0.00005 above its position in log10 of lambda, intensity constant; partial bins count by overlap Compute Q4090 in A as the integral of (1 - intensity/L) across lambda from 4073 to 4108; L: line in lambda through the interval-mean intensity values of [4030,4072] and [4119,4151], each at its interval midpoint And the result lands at 2.19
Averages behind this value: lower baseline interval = 241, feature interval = 229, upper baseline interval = 249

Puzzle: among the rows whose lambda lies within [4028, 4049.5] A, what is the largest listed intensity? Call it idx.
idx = 303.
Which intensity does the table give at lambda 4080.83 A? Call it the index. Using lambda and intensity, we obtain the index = 232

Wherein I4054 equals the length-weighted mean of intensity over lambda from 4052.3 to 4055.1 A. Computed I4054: 216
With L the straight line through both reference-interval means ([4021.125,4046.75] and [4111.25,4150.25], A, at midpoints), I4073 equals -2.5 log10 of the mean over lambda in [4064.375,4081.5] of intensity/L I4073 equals 0.07 mag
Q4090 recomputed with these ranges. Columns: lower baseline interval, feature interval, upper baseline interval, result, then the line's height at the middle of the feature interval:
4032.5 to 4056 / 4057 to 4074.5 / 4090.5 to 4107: 0.1 A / 238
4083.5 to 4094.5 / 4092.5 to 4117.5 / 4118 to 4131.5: 2.0 A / 245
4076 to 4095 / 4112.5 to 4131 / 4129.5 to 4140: 0.7 A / 252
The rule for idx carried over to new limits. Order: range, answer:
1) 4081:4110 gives 288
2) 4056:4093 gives 296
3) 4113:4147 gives 324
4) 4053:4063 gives 263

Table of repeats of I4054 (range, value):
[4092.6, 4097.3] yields 234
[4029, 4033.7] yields 239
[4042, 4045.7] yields 238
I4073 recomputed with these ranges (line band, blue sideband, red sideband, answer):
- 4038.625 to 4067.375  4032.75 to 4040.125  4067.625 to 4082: 0.033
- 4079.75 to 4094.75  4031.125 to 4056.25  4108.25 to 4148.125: 0.001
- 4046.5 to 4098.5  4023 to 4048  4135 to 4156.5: 0.056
